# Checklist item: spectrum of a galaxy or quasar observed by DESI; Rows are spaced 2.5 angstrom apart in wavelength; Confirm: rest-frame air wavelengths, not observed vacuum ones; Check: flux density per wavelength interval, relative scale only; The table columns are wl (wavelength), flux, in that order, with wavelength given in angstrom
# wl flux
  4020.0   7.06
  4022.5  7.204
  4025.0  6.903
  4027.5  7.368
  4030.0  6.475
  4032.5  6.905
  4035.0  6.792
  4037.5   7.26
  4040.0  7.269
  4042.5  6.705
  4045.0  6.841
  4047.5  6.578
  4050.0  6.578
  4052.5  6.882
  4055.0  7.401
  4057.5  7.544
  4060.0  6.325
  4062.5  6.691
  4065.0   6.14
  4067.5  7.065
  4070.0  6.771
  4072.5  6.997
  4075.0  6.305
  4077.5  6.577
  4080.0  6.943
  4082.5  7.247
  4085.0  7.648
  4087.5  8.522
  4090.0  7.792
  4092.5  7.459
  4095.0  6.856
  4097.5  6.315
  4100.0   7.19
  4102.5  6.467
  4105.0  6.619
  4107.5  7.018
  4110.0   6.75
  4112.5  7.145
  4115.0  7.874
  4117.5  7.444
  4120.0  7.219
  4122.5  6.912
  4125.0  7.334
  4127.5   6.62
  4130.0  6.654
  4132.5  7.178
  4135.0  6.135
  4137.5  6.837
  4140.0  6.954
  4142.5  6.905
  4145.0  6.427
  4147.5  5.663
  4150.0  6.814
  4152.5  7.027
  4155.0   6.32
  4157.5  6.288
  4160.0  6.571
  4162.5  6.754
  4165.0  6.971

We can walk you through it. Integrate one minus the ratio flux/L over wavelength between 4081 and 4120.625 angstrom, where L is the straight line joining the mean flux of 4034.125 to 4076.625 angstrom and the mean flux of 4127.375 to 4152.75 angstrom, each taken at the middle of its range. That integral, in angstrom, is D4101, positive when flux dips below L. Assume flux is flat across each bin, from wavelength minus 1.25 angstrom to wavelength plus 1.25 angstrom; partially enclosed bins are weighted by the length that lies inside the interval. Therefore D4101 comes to -2.9 angstrom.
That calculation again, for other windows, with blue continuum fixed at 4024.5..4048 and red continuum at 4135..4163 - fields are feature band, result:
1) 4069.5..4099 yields -1.6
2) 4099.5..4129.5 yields -1.6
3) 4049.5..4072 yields 0.0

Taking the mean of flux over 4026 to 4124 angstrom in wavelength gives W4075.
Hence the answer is 7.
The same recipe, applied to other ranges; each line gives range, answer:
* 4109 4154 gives 6.88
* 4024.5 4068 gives 6.87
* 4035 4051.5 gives 6.87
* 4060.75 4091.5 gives 7.05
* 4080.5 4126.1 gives 7.21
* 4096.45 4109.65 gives 6.73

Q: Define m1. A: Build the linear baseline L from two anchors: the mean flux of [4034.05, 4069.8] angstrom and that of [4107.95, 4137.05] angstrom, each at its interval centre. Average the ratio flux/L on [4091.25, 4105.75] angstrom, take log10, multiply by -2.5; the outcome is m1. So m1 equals 0.022 mag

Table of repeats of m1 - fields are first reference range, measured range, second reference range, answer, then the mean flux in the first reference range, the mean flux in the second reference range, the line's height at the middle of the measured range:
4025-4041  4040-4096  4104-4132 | 0.00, 7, 7.06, 7.02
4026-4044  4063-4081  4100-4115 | 0.04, 6.97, 6.92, 6.94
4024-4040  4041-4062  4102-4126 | 0.02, 6.98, 7.09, 7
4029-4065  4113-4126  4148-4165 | -0.10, 6.85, 6.61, 6.69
